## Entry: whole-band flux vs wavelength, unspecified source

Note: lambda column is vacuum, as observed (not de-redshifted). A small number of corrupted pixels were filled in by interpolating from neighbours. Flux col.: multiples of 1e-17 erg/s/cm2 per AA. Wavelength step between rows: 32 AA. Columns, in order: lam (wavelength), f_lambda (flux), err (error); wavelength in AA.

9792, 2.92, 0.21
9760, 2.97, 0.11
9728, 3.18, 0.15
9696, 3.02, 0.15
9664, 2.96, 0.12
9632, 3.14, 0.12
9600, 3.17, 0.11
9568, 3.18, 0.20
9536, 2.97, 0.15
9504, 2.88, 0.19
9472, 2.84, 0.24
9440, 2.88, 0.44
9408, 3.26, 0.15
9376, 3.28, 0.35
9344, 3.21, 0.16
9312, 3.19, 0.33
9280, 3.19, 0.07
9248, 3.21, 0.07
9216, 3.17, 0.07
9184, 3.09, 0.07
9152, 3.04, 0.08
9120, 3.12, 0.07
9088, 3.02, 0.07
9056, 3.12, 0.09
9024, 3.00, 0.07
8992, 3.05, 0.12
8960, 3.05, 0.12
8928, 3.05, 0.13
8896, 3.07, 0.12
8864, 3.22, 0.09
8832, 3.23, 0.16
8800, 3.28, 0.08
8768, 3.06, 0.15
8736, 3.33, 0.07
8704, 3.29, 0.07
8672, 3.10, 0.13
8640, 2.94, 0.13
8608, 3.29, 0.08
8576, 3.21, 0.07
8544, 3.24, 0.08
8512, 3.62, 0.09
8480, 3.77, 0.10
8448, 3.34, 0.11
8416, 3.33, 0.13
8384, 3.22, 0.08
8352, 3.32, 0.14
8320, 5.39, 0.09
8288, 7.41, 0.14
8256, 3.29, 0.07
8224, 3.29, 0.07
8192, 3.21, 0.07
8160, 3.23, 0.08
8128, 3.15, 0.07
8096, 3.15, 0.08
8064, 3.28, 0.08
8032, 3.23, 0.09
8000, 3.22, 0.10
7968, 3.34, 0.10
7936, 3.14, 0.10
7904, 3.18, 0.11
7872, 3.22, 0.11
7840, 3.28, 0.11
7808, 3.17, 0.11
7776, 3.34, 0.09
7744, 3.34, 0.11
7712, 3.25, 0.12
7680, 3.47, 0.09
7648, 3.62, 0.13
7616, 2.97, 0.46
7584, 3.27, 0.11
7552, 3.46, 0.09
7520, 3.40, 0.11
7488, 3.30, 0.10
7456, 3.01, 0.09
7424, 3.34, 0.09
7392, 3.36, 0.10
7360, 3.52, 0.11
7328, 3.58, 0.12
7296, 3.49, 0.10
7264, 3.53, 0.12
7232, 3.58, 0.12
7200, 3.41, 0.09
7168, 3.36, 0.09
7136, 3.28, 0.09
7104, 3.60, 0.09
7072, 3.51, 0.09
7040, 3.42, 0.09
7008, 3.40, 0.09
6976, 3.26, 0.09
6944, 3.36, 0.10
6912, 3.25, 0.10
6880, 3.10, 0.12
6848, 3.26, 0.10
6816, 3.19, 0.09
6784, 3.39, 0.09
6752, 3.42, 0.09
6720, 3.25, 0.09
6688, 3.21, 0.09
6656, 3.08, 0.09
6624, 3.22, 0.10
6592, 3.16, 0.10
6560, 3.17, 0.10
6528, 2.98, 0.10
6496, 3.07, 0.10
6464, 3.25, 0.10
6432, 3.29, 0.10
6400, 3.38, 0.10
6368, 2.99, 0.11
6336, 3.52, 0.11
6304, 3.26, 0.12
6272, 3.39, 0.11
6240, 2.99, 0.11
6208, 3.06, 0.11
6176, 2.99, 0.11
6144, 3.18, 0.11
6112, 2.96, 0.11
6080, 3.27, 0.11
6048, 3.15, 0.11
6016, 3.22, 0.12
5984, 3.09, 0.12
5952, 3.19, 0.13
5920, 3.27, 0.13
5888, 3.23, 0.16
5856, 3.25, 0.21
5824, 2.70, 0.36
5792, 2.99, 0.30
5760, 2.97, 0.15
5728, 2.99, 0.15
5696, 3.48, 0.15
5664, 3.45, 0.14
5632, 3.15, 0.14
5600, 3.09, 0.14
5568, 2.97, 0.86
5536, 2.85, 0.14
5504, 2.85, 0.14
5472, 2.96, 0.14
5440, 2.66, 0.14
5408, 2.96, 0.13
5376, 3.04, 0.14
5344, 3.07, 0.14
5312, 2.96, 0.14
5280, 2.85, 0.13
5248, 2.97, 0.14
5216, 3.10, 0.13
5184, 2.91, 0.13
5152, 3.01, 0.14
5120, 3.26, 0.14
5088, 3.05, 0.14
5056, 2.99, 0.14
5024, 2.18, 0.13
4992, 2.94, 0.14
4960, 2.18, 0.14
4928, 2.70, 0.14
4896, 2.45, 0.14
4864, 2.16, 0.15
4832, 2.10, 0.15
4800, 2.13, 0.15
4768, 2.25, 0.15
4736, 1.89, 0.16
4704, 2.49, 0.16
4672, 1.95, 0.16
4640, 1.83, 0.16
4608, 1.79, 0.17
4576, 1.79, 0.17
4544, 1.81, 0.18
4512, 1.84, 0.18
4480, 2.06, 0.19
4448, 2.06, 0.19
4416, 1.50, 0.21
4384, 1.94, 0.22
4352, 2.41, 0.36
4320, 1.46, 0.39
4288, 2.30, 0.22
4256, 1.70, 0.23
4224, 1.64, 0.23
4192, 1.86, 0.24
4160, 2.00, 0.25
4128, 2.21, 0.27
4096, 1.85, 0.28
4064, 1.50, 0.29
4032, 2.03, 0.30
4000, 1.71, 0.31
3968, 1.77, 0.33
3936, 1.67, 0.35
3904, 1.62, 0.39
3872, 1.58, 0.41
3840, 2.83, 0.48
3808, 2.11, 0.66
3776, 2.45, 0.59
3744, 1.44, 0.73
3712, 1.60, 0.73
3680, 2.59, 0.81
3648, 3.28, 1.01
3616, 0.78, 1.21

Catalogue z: 0.263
